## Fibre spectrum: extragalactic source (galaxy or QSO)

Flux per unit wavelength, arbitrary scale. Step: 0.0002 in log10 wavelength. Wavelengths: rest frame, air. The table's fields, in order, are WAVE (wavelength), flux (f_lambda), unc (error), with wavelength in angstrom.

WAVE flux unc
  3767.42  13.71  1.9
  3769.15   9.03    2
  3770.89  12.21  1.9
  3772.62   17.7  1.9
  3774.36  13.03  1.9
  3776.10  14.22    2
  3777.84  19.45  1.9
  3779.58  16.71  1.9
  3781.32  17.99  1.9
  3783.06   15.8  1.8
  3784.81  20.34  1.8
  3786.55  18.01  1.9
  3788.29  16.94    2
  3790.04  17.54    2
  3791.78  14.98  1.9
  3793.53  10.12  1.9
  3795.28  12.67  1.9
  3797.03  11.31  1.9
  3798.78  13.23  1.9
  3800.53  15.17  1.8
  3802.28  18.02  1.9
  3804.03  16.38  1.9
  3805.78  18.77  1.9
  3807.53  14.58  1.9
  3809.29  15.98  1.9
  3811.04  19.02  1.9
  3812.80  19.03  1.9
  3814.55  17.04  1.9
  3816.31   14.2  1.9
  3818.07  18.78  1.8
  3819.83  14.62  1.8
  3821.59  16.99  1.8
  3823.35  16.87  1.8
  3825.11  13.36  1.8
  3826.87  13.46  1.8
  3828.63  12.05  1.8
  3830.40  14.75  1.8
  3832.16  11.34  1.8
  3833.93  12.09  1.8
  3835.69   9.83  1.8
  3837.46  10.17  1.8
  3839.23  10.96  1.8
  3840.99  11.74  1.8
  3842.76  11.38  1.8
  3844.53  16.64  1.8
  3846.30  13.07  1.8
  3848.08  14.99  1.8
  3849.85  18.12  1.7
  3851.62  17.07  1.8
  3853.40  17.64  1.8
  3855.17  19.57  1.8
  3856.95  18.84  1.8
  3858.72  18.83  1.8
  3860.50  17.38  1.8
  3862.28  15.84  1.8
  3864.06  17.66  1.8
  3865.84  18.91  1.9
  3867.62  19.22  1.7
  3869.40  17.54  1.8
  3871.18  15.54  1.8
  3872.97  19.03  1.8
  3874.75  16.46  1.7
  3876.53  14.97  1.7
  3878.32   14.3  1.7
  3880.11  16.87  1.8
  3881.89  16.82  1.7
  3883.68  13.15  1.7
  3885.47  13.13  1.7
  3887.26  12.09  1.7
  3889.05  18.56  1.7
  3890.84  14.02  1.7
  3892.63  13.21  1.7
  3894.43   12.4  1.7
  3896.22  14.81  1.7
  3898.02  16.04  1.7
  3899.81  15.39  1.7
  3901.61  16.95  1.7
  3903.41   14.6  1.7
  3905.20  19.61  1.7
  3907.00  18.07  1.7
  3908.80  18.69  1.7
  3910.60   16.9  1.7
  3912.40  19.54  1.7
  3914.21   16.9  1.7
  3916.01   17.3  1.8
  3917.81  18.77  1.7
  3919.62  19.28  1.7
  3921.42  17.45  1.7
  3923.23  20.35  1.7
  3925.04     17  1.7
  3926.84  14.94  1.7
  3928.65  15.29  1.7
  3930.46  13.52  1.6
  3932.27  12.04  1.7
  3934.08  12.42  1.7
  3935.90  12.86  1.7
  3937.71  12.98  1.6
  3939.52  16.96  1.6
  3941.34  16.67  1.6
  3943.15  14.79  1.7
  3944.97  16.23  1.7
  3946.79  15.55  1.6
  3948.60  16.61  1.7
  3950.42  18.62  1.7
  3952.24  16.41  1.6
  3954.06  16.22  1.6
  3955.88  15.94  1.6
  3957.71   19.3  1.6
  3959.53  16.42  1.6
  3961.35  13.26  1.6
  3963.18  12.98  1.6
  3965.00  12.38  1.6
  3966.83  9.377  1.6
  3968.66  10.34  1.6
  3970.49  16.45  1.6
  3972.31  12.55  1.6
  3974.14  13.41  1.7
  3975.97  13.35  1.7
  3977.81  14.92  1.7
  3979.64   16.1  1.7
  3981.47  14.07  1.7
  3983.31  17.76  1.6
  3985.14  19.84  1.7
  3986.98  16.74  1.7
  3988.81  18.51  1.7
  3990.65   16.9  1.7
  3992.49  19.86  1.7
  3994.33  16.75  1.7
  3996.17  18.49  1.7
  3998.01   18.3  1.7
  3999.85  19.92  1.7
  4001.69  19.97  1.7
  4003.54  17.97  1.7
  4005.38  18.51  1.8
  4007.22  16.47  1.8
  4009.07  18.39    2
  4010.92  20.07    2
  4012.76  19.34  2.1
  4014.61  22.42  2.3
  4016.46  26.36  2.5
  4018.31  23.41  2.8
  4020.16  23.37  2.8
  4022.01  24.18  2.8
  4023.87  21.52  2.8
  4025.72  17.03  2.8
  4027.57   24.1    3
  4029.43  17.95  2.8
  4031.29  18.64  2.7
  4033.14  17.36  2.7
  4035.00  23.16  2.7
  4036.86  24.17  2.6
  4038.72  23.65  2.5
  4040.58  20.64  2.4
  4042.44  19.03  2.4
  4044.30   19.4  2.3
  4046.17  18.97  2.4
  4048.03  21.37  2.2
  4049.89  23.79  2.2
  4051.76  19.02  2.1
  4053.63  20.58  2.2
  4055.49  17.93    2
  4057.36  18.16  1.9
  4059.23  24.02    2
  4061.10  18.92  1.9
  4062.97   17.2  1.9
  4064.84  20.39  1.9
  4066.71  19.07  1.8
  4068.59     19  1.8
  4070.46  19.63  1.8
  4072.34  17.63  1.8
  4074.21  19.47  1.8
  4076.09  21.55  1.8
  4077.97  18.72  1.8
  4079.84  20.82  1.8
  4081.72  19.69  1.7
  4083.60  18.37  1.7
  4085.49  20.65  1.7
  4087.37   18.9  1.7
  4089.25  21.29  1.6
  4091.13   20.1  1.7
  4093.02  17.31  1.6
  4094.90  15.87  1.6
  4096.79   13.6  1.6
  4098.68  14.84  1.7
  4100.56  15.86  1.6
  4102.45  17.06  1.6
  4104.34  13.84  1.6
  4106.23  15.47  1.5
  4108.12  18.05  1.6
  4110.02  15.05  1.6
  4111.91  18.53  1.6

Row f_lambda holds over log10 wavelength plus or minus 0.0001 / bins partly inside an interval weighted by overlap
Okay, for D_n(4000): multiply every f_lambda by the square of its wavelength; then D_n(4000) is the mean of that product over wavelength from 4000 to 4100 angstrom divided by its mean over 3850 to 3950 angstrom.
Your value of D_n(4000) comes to 1.31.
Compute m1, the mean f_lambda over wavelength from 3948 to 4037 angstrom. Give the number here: 17.8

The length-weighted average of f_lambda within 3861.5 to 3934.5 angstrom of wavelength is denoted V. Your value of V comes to 16.3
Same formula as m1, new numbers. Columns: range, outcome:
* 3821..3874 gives 15.4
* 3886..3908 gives 15.5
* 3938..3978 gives 14.9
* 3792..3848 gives 14.3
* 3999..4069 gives 20.4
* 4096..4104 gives 15.3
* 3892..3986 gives 15.6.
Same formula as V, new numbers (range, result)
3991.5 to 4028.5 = 20.3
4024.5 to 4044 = 20.6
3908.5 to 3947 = 16.2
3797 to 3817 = 16.3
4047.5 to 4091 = 19.8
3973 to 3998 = 16.7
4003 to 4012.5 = 18.4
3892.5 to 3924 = 17.1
